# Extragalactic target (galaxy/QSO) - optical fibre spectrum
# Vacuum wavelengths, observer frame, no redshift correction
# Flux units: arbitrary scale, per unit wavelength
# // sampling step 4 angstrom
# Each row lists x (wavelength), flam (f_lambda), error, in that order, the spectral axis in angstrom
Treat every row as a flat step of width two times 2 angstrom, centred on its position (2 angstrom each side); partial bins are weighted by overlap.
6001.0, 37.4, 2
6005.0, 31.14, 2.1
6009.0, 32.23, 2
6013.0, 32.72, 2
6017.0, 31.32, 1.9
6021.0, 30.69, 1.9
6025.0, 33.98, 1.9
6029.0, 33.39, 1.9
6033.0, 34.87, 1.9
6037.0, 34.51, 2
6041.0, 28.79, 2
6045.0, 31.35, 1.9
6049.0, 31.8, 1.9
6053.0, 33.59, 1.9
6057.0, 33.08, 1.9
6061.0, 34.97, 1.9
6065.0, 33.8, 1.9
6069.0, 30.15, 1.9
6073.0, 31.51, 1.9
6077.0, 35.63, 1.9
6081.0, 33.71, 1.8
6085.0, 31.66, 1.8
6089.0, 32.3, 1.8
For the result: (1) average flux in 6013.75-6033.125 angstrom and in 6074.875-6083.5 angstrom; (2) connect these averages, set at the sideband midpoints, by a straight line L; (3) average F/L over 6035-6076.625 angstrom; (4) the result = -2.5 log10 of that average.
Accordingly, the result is 0.04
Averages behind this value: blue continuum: 32.6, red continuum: 34.4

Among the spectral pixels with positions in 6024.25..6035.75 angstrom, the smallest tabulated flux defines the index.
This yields 33.39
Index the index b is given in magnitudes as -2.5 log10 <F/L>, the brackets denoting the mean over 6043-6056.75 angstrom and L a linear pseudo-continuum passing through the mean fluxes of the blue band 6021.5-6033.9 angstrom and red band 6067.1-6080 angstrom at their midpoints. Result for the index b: 0.024 mag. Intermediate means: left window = 33.6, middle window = 32.4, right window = 32.5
